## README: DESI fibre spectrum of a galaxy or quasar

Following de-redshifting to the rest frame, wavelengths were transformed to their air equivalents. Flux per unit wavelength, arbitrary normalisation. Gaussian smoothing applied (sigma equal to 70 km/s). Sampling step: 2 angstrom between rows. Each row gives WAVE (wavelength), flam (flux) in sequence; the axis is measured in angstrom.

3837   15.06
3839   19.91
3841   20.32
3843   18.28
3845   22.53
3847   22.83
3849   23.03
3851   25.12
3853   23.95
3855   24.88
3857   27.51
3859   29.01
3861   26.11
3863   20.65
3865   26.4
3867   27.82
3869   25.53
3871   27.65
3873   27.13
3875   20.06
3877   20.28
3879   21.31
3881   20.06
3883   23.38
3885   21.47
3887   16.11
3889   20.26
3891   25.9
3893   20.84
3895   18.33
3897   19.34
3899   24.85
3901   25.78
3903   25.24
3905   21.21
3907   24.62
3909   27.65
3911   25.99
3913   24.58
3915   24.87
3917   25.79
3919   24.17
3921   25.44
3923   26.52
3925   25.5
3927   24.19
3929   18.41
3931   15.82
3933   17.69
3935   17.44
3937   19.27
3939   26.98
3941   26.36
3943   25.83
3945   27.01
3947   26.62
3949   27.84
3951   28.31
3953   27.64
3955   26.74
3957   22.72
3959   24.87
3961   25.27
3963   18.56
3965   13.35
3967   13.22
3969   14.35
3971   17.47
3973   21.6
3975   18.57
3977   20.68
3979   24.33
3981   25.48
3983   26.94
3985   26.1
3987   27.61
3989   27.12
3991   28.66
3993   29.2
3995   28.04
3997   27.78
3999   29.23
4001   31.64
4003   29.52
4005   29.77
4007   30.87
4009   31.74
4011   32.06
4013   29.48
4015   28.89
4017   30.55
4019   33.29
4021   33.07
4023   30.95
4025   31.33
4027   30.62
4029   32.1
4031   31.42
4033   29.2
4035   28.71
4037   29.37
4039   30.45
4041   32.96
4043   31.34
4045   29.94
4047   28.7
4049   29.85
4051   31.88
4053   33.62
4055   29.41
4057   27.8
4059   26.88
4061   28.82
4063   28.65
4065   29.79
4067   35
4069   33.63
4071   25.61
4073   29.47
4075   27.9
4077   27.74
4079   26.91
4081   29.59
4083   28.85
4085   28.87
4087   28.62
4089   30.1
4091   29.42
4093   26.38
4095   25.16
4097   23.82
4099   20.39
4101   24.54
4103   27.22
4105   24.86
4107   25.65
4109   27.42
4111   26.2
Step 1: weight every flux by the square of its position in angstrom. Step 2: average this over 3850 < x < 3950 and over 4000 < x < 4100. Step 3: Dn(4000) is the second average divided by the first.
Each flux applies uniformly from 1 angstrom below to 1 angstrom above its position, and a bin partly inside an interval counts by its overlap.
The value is 1.3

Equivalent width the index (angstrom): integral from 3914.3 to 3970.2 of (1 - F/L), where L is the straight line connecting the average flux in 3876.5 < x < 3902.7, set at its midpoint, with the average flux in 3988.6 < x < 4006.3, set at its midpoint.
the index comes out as 4.98 angstrom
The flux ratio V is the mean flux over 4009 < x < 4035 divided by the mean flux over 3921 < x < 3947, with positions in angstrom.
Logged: 1.36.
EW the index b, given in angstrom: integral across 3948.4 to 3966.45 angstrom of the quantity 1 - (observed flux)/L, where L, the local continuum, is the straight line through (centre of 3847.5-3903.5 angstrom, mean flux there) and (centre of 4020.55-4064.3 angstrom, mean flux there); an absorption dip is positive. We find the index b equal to 2.2 angstrom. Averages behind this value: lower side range 23.5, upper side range 30.3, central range 23.6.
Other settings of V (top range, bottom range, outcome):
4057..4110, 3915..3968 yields 1.20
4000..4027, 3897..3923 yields 1.25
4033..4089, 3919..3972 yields 1.32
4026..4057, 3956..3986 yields 1.46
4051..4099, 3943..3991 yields 1.23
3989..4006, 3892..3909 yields 1.28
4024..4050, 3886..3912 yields 1.34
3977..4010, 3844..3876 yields 1.13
